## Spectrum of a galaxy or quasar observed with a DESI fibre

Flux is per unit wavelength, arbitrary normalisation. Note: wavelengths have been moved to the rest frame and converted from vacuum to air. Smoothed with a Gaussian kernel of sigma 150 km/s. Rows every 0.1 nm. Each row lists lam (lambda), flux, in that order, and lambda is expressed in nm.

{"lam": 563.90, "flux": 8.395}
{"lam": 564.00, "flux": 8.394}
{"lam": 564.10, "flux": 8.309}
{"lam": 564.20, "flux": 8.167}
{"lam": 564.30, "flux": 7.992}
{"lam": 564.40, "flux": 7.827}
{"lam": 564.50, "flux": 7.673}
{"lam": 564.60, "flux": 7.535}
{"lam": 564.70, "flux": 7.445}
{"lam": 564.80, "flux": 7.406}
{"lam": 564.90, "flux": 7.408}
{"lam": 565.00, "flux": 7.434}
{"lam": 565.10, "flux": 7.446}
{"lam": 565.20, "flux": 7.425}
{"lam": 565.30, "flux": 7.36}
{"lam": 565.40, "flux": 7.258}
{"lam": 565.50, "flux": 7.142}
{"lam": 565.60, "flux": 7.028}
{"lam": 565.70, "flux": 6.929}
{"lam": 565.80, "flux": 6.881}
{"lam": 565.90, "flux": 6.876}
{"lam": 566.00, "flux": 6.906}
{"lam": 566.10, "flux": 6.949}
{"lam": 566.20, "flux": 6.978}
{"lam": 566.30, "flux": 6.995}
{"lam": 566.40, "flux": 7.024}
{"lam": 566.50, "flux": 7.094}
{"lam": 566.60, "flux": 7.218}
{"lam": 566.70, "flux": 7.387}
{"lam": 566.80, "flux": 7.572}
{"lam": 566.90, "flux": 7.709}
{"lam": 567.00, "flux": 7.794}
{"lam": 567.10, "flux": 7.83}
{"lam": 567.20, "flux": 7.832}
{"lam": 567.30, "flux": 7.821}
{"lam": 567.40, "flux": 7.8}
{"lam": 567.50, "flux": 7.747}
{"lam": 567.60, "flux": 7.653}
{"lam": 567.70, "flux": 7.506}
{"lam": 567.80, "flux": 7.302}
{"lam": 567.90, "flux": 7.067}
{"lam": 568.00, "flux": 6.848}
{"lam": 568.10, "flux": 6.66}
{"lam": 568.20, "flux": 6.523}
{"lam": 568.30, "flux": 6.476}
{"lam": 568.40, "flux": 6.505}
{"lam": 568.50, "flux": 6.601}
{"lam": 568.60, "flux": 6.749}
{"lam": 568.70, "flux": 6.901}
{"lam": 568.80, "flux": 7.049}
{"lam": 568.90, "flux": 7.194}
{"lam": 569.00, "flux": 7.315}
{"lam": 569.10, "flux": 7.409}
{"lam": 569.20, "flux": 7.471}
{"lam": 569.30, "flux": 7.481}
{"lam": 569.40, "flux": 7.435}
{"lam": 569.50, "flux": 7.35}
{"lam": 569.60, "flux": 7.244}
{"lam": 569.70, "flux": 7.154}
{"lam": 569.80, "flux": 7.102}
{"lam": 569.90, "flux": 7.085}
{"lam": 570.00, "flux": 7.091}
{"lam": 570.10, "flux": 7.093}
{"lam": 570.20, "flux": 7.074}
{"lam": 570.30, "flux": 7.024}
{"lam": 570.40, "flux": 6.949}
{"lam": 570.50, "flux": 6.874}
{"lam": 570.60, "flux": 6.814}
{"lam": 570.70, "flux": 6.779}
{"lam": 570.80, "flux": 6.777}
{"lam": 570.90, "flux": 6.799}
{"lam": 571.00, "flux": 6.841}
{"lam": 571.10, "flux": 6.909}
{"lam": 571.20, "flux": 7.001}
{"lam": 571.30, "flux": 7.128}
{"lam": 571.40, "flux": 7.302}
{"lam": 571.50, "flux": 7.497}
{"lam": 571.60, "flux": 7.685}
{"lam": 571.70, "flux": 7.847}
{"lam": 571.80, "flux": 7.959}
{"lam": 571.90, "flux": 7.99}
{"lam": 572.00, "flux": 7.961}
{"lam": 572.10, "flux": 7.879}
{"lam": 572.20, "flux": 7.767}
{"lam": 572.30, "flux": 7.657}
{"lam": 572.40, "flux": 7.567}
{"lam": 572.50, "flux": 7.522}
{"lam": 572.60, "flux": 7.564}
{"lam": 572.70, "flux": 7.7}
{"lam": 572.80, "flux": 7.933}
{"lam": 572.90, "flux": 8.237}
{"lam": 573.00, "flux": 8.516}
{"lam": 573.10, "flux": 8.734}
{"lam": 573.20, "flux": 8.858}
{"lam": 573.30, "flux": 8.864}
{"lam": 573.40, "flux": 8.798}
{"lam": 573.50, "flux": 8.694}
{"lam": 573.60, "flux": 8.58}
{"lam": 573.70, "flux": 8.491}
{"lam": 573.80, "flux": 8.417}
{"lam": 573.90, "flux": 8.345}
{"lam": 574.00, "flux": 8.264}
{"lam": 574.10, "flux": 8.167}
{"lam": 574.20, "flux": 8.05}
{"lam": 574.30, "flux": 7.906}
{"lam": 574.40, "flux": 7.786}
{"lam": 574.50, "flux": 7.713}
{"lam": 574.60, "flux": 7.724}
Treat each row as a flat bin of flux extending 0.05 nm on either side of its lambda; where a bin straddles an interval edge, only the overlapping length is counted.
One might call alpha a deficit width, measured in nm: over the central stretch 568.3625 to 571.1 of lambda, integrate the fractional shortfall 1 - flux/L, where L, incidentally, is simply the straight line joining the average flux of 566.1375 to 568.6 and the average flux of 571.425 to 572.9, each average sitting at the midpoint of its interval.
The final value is 0.16 nm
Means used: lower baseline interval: 7.24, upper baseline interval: 7.76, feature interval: 7.04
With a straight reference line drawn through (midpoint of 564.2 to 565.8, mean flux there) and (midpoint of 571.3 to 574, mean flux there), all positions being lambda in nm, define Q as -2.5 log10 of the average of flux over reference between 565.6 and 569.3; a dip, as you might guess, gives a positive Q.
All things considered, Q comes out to 0.07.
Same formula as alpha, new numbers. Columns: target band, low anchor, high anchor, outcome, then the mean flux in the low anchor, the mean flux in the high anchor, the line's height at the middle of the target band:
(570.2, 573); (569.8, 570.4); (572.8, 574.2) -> 0.10 nm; 7.07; 8.5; 7.7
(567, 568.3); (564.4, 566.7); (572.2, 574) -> 0.02 nm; 7.22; 8.25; 7.51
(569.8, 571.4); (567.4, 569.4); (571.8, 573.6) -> 0.14 nm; 7.1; 8.14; 7.63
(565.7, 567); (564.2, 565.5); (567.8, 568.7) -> 0.00 nm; 7.53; 6.73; 7.17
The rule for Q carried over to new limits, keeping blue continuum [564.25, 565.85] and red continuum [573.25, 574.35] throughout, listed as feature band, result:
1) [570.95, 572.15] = 0.09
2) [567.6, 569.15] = 0.12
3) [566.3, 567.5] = 0.01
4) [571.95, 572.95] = 0.06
